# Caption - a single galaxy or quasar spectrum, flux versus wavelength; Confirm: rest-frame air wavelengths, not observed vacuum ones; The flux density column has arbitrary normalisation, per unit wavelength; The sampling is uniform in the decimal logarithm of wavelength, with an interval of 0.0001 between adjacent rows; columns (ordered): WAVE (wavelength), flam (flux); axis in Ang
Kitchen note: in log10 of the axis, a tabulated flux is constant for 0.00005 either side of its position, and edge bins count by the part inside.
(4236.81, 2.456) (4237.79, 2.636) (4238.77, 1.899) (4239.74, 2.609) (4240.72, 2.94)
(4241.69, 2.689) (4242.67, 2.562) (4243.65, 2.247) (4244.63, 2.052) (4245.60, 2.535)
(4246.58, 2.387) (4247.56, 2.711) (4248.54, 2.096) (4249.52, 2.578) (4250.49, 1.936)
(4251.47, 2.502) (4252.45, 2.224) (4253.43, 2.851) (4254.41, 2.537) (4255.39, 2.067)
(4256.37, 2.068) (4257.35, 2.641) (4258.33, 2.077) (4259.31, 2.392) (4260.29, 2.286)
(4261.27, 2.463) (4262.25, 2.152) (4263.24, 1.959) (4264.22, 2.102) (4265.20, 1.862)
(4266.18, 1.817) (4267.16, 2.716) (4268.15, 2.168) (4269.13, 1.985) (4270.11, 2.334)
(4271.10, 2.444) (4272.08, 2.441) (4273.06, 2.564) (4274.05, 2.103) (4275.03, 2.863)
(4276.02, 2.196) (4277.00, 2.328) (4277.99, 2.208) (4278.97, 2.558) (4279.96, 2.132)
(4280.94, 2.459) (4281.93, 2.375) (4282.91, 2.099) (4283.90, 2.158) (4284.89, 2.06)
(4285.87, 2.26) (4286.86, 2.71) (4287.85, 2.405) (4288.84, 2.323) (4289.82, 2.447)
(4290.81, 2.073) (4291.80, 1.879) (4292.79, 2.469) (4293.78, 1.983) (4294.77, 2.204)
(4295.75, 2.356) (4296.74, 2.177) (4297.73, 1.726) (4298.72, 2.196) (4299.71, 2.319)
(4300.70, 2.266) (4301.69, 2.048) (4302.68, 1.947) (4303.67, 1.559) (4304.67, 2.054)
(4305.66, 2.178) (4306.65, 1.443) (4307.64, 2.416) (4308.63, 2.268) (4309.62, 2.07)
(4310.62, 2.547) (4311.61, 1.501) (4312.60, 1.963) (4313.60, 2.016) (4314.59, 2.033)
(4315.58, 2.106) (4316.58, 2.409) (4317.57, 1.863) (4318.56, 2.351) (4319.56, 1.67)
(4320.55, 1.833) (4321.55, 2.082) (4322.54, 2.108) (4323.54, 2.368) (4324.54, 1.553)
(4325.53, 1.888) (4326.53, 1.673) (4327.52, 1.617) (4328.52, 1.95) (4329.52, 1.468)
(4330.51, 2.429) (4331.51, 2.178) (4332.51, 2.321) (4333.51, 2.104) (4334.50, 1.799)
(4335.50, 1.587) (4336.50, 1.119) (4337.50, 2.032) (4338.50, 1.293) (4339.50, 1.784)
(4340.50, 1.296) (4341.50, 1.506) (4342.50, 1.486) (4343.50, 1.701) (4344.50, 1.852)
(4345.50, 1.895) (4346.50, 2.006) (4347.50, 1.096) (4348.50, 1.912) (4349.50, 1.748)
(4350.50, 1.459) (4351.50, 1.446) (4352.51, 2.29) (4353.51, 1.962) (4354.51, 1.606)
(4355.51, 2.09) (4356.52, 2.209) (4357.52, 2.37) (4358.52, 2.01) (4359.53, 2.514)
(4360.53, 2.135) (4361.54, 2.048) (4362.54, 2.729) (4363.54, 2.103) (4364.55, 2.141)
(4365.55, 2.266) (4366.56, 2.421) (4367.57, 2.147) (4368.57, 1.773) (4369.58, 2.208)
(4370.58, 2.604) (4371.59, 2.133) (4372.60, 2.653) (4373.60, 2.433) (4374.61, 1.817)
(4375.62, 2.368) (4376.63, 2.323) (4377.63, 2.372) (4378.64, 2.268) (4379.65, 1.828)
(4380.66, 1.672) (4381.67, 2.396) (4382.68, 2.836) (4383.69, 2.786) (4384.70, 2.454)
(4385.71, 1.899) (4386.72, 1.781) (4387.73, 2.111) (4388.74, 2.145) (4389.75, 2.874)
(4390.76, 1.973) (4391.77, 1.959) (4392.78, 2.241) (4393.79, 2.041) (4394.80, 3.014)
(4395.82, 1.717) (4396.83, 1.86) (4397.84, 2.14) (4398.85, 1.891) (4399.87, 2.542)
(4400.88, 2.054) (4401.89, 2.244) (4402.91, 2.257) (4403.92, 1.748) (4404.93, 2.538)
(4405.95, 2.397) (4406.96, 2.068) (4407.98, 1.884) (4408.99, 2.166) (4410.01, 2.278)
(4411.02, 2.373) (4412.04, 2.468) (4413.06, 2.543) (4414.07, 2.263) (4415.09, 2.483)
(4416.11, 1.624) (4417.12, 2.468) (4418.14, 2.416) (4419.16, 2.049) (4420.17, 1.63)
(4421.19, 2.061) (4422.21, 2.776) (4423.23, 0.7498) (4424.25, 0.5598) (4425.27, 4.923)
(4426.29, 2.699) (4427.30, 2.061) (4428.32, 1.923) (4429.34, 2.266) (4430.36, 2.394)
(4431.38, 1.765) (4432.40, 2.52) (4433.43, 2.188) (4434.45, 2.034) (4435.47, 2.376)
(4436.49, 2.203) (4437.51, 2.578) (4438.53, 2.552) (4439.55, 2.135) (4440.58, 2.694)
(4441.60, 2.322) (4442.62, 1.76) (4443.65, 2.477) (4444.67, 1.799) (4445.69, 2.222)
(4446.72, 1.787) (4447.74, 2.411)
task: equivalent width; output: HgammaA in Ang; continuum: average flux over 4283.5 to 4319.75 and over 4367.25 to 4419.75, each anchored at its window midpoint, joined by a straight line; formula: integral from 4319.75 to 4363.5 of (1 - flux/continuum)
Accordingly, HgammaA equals 5.9 Ang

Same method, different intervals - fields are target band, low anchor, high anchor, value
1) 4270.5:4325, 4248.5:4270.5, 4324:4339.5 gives -4.1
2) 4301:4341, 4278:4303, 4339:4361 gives 2.0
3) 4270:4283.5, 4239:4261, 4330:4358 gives -0.8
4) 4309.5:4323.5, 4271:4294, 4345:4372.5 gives 1.0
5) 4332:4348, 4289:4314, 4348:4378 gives 3.3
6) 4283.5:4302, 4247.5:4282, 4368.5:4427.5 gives 0.6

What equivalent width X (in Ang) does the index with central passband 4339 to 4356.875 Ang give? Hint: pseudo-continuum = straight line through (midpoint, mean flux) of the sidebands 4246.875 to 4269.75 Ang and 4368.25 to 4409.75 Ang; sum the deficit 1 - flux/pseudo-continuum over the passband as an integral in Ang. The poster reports 3.9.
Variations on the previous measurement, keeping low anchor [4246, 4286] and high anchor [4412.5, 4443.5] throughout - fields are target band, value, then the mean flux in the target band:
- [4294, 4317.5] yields 2.15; 2.07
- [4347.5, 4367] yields 1.83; 2.05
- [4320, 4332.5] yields 1.82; 1.94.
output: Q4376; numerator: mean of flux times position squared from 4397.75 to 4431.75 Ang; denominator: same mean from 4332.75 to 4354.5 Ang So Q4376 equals 1.3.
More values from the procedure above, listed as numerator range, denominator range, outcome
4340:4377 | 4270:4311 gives 0.94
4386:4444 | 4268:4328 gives 1.09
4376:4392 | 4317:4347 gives 1.25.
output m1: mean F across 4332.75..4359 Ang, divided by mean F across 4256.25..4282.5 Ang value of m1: 0.8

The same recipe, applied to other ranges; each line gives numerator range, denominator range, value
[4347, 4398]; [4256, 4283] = 0.94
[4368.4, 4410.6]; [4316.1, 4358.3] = 1.20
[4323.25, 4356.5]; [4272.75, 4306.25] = 0.80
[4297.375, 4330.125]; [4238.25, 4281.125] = 0.85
